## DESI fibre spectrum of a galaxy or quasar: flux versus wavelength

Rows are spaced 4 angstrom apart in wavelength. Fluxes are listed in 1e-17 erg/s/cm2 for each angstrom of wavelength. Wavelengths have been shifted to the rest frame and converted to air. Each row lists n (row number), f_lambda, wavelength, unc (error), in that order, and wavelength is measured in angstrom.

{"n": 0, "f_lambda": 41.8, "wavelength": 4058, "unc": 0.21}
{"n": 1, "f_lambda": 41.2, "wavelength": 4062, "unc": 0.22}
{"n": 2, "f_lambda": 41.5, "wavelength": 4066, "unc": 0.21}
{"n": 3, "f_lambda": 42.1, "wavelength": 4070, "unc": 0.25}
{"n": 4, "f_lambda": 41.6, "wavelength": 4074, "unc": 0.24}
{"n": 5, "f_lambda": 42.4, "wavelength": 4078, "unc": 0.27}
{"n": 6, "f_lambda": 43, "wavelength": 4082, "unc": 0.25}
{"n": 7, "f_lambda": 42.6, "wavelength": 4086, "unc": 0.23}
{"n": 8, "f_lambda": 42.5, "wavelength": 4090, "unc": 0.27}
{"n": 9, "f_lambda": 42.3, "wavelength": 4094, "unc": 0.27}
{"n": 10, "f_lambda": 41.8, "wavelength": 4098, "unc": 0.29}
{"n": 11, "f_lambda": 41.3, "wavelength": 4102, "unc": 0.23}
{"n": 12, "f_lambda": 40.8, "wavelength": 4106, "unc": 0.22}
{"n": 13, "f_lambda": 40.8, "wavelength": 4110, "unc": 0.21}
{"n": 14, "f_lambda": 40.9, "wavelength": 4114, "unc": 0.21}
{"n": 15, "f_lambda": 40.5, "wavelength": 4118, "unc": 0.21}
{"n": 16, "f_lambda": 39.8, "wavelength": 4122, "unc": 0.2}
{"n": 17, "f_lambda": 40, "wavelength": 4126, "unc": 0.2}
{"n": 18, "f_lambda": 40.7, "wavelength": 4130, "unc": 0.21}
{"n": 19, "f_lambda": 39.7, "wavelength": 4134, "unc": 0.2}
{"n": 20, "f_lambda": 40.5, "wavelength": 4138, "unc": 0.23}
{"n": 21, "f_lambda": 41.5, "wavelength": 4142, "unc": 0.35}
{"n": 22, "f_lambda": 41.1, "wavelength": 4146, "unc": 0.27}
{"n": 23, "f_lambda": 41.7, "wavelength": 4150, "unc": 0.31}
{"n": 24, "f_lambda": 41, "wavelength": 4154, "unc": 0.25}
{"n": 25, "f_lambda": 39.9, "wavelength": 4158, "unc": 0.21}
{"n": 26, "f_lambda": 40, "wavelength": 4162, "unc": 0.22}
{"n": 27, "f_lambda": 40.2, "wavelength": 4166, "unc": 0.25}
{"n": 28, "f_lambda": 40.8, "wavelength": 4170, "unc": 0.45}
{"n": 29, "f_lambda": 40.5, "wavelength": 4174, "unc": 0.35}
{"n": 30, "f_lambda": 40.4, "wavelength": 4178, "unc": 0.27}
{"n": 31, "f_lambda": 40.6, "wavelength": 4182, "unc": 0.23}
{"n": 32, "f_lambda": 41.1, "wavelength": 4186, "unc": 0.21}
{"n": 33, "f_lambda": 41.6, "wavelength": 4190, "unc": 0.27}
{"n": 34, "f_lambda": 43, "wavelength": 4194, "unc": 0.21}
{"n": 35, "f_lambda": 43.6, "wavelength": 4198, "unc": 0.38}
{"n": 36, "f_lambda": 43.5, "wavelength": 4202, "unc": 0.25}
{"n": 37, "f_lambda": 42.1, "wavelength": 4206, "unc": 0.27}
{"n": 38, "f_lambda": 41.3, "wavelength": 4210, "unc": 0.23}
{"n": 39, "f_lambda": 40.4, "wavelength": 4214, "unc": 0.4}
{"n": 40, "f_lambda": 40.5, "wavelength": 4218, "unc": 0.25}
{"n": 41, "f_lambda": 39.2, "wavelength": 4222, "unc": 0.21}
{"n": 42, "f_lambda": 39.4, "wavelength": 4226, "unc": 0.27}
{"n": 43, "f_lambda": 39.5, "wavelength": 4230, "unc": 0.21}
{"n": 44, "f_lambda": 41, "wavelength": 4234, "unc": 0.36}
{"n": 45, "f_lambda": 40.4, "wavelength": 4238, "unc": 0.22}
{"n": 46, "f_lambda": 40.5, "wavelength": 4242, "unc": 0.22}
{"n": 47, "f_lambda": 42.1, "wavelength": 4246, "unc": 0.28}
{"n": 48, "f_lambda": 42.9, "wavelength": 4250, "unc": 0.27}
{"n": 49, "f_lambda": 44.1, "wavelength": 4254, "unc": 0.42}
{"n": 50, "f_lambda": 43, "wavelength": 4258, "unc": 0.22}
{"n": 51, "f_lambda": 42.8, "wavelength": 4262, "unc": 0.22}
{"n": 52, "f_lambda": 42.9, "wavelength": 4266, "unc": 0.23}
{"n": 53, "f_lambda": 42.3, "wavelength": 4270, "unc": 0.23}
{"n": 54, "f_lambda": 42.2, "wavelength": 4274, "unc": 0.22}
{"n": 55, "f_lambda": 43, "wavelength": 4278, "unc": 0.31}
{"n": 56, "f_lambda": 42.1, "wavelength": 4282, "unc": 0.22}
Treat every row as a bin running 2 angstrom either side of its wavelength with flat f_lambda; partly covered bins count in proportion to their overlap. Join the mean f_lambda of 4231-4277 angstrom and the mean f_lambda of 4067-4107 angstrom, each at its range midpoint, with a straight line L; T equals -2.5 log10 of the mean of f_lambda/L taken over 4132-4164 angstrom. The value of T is 0.037 mag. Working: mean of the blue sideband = 42.1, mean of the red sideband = 42.2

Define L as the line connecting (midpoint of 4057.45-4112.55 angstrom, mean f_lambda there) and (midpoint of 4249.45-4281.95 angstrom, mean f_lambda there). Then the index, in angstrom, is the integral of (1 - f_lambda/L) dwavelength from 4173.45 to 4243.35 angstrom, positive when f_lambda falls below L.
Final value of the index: 2.4 angstrom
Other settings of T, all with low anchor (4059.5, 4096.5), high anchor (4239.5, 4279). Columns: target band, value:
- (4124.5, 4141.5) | 0.05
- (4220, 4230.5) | 0.08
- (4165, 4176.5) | 0.05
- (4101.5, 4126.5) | 0.04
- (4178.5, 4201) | 0.01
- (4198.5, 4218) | 0.02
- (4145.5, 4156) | 0.03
